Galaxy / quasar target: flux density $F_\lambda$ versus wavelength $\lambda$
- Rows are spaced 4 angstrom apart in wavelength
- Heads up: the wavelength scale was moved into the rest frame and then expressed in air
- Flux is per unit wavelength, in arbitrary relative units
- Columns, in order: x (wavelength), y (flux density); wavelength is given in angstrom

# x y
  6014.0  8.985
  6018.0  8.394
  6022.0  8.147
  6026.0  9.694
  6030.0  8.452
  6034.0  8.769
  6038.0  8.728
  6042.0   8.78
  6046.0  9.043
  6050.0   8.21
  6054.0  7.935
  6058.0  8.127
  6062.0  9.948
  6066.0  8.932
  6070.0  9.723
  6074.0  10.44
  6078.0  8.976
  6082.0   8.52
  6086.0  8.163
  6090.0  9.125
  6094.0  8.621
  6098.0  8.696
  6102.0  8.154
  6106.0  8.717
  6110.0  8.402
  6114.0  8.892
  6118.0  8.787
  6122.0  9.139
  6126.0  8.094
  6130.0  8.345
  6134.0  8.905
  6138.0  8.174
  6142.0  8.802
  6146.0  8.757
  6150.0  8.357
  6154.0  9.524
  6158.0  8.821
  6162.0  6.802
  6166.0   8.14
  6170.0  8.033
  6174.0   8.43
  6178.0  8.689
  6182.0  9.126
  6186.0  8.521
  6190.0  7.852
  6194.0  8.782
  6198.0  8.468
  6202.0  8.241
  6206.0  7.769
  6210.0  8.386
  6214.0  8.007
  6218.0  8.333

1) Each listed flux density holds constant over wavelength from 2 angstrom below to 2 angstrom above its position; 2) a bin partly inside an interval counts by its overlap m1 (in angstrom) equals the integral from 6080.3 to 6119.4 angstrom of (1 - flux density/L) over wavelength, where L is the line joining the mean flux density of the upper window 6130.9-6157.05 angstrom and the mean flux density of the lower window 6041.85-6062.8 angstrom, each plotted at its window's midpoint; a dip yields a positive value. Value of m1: 0.3 angstrom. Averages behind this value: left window 8.59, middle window 8.61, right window 8.74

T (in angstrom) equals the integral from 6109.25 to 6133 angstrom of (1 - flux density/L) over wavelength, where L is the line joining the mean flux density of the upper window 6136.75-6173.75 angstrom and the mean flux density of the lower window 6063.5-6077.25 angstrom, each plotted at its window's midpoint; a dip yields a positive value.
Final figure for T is 0.7 angstrom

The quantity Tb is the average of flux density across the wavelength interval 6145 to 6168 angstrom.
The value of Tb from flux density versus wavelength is 8.38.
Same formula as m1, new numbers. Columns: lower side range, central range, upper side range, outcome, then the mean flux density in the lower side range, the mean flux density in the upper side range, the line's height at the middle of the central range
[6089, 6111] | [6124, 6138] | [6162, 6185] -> 0.14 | 8.61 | 8.34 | 8.49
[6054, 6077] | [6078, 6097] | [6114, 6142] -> 0.83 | 9.28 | 8.61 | 9.05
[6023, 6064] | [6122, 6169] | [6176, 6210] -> 0.45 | 8.75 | 8.43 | 8.53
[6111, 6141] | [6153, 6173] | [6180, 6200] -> 0.86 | 8.62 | 8.55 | 8.58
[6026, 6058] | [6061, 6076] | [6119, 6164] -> -2.04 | 8.6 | 8.53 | 8.58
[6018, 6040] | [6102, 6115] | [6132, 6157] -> 0.26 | 8.72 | 8.76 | 8.75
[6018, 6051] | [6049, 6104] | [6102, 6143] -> -1.10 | 8.72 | 8.6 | 8.66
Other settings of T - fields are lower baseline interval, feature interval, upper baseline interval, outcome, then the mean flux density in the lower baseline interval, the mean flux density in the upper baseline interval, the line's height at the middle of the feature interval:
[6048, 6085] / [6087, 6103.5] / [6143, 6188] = 0.3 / 8.96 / 8.48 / 8.82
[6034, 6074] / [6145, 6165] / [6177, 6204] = 0.5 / 8.9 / 8.52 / 8.62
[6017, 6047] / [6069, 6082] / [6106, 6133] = -1.3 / 8.75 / 8.63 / 8.69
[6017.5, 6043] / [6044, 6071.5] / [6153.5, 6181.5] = -0.6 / 8.72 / 8.33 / 8.65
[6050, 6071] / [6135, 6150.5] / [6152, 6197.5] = 0.0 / 8.83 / 8.43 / 8.54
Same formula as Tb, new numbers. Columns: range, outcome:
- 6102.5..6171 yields 8.51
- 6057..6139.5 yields 8.82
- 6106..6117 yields 8.67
